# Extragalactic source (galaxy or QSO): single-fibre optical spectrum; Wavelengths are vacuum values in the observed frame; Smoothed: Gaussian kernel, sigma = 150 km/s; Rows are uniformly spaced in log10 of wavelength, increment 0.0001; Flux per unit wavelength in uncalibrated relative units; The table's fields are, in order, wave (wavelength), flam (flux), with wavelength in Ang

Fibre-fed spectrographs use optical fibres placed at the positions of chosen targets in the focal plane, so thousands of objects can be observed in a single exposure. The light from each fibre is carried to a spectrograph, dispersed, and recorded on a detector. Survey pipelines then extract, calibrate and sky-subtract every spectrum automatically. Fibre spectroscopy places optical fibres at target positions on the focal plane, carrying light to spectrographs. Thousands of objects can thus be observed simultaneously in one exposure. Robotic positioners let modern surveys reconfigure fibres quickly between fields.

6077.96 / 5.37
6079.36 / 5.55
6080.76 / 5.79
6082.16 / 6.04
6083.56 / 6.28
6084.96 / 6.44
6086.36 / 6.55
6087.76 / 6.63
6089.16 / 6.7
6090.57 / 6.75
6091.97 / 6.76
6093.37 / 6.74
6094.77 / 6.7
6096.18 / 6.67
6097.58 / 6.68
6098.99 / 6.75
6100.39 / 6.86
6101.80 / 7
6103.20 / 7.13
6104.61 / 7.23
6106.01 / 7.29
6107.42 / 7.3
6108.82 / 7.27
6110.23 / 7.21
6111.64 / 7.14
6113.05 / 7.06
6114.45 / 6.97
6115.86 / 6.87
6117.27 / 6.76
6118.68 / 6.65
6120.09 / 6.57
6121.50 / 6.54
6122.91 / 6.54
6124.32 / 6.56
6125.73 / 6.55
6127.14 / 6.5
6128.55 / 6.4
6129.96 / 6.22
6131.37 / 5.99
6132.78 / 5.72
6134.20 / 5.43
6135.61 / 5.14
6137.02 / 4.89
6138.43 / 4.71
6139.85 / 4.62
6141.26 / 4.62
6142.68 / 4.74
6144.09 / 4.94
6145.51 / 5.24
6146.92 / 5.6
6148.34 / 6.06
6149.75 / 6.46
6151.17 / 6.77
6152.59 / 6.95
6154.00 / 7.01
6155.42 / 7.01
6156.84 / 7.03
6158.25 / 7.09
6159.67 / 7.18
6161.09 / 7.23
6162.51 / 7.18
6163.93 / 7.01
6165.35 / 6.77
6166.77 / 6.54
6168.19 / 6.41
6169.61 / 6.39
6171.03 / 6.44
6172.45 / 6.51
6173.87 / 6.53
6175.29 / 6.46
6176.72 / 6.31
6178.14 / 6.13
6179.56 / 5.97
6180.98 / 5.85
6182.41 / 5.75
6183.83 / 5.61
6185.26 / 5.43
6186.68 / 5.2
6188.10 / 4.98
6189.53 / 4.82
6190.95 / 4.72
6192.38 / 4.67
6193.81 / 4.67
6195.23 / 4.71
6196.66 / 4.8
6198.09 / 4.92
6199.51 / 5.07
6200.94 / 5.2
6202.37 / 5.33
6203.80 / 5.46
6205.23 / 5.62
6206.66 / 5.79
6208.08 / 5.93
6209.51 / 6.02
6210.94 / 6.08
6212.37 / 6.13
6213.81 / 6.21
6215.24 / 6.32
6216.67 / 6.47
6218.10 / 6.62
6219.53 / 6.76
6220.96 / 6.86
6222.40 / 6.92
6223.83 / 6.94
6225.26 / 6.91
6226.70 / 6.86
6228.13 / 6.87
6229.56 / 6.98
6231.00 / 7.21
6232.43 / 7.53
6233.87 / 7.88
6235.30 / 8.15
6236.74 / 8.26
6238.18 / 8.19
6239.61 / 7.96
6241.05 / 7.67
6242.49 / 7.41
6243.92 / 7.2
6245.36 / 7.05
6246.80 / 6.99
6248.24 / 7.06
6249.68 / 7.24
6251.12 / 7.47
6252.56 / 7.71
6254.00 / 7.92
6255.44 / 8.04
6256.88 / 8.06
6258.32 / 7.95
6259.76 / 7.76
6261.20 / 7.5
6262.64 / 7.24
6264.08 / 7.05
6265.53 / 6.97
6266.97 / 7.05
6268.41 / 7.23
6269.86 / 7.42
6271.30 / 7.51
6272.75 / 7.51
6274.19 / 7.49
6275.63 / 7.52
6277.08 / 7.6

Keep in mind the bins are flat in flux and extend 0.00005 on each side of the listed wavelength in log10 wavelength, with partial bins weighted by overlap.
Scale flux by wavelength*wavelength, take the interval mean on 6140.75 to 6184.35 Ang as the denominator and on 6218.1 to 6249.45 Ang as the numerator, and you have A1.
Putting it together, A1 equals 1.2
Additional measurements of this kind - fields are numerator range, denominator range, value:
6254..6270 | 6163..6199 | 1.34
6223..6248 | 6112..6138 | 1.22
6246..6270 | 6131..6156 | 1.37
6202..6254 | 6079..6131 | 1.08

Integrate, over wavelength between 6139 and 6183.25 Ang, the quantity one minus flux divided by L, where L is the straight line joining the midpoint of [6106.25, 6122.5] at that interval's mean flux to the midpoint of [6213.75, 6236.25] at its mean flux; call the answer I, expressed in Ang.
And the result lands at 4.38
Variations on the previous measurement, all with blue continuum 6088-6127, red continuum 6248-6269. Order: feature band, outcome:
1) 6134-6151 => 4.3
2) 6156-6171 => 0.5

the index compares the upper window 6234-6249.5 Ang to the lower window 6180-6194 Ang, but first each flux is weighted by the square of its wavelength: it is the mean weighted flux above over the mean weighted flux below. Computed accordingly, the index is 1.49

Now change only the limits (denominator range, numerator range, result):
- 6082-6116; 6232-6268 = 1.16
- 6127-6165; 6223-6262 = 1.28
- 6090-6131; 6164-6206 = 0.85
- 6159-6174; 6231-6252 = 1.15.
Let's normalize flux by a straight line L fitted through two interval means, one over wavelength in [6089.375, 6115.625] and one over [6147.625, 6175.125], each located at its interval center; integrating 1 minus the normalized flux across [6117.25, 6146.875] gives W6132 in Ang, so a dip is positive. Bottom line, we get 4.8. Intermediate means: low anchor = 6.97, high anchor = 6.76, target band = 5.75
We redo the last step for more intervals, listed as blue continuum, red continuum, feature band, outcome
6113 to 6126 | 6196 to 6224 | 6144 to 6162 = -0.4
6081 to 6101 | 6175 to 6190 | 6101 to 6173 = -3.5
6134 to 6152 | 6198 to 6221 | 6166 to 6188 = -1.7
